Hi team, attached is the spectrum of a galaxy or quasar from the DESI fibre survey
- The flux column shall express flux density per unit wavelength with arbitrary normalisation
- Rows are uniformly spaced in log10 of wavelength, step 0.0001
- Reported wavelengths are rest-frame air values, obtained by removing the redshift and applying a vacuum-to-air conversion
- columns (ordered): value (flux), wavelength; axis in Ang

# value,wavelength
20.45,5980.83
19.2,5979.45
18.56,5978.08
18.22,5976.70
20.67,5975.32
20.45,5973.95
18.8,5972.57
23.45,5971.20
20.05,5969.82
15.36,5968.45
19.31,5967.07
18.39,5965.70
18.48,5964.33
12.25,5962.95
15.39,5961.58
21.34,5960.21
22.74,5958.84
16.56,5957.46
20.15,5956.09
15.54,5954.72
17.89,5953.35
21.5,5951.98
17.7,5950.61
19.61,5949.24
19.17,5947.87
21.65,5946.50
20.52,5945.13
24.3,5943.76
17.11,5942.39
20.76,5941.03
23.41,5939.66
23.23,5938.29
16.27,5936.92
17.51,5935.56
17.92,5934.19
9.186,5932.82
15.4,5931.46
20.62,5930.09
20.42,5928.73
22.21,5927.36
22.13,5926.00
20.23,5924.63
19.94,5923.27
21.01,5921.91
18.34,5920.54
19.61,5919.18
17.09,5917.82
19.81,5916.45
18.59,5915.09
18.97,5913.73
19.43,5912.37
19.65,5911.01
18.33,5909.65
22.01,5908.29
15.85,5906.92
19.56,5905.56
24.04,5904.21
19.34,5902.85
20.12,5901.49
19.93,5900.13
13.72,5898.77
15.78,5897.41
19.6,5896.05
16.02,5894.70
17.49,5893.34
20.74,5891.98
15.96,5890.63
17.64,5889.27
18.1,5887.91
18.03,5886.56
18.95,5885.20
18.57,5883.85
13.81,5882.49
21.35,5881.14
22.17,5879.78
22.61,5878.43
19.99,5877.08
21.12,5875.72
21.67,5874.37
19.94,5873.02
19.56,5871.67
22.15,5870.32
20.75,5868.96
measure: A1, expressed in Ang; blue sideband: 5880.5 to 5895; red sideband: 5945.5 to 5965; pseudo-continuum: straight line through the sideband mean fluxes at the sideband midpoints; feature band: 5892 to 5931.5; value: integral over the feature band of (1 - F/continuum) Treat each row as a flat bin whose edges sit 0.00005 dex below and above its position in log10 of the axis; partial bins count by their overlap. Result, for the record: -2.34 Ang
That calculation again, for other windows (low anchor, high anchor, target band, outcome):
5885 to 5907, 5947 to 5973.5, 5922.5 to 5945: -1.1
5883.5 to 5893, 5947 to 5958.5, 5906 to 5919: -0.3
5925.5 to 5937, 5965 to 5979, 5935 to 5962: -1.6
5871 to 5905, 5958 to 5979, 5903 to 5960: -1.4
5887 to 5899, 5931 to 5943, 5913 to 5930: -2.1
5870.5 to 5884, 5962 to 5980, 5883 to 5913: 2.0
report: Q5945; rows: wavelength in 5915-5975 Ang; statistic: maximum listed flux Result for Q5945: 24.3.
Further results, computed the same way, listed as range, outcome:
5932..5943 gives 23.41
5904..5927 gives 24.04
